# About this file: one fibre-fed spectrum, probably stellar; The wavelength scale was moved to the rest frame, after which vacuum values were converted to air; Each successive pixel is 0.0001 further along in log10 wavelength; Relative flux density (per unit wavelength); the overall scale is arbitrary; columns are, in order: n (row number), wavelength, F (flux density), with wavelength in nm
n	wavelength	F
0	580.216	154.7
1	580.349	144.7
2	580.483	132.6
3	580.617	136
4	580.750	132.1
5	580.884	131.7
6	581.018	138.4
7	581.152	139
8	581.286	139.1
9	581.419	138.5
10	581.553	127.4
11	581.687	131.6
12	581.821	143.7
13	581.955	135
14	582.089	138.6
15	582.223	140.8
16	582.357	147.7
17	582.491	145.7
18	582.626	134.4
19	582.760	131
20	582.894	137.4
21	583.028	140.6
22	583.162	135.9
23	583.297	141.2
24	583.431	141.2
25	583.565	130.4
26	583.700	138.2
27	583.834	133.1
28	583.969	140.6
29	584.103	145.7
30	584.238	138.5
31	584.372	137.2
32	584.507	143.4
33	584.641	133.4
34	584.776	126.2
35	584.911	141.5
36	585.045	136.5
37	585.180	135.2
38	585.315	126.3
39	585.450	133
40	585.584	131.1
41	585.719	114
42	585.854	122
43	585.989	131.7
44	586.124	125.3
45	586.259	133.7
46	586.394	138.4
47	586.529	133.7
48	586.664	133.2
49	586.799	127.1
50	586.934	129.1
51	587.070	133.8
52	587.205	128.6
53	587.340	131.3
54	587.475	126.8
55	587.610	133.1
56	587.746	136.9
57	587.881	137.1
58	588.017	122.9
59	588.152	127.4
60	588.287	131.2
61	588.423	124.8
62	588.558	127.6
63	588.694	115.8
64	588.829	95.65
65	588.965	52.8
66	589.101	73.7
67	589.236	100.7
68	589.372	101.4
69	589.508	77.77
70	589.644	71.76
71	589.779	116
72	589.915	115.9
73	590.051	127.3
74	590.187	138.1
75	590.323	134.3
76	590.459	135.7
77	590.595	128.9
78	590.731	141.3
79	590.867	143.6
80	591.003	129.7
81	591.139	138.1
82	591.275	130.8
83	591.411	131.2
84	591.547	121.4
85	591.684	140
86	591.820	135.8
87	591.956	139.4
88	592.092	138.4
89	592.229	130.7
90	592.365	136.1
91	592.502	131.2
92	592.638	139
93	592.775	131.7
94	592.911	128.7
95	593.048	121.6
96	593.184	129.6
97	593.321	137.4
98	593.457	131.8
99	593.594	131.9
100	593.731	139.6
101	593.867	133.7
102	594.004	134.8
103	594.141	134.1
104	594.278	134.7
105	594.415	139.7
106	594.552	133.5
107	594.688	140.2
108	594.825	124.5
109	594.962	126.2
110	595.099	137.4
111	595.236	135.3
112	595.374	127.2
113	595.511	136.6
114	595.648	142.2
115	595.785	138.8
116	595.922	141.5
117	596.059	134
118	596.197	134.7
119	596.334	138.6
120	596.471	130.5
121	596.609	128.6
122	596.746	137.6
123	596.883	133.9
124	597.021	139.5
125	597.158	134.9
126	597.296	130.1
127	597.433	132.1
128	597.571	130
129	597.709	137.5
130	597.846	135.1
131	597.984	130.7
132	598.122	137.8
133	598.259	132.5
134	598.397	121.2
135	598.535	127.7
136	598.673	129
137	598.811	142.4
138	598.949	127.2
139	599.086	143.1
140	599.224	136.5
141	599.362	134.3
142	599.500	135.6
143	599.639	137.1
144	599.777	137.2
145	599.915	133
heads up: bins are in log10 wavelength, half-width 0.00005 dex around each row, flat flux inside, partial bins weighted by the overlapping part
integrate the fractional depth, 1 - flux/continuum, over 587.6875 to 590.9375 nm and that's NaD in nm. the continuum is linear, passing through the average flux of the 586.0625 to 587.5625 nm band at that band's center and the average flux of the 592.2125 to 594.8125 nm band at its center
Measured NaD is 0.401 nm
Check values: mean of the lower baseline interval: 131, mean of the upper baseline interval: 134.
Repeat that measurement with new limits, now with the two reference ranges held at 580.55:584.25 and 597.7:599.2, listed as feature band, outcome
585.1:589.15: 0.365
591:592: 0.012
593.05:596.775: -0.007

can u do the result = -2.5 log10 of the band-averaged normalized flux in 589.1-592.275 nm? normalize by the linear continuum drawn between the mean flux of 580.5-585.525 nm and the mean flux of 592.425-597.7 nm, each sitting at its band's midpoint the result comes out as 0.10 mag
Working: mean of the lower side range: 137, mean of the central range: 124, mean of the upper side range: 134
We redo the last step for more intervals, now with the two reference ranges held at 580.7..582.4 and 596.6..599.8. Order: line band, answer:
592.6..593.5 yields 0.030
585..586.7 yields 0.050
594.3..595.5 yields 0.010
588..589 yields 0.192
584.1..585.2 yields -0.005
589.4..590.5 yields 0.191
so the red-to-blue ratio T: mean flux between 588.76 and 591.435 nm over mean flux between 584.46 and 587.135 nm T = 0.87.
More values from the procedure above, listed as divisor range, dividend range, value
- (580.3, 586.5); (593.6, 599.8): 0.99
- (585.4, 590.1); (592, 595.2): 1.12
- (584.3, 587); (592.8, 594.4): 1.01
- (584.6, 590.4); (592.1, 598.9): 1.10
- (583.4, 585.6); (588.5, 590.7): 0.79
